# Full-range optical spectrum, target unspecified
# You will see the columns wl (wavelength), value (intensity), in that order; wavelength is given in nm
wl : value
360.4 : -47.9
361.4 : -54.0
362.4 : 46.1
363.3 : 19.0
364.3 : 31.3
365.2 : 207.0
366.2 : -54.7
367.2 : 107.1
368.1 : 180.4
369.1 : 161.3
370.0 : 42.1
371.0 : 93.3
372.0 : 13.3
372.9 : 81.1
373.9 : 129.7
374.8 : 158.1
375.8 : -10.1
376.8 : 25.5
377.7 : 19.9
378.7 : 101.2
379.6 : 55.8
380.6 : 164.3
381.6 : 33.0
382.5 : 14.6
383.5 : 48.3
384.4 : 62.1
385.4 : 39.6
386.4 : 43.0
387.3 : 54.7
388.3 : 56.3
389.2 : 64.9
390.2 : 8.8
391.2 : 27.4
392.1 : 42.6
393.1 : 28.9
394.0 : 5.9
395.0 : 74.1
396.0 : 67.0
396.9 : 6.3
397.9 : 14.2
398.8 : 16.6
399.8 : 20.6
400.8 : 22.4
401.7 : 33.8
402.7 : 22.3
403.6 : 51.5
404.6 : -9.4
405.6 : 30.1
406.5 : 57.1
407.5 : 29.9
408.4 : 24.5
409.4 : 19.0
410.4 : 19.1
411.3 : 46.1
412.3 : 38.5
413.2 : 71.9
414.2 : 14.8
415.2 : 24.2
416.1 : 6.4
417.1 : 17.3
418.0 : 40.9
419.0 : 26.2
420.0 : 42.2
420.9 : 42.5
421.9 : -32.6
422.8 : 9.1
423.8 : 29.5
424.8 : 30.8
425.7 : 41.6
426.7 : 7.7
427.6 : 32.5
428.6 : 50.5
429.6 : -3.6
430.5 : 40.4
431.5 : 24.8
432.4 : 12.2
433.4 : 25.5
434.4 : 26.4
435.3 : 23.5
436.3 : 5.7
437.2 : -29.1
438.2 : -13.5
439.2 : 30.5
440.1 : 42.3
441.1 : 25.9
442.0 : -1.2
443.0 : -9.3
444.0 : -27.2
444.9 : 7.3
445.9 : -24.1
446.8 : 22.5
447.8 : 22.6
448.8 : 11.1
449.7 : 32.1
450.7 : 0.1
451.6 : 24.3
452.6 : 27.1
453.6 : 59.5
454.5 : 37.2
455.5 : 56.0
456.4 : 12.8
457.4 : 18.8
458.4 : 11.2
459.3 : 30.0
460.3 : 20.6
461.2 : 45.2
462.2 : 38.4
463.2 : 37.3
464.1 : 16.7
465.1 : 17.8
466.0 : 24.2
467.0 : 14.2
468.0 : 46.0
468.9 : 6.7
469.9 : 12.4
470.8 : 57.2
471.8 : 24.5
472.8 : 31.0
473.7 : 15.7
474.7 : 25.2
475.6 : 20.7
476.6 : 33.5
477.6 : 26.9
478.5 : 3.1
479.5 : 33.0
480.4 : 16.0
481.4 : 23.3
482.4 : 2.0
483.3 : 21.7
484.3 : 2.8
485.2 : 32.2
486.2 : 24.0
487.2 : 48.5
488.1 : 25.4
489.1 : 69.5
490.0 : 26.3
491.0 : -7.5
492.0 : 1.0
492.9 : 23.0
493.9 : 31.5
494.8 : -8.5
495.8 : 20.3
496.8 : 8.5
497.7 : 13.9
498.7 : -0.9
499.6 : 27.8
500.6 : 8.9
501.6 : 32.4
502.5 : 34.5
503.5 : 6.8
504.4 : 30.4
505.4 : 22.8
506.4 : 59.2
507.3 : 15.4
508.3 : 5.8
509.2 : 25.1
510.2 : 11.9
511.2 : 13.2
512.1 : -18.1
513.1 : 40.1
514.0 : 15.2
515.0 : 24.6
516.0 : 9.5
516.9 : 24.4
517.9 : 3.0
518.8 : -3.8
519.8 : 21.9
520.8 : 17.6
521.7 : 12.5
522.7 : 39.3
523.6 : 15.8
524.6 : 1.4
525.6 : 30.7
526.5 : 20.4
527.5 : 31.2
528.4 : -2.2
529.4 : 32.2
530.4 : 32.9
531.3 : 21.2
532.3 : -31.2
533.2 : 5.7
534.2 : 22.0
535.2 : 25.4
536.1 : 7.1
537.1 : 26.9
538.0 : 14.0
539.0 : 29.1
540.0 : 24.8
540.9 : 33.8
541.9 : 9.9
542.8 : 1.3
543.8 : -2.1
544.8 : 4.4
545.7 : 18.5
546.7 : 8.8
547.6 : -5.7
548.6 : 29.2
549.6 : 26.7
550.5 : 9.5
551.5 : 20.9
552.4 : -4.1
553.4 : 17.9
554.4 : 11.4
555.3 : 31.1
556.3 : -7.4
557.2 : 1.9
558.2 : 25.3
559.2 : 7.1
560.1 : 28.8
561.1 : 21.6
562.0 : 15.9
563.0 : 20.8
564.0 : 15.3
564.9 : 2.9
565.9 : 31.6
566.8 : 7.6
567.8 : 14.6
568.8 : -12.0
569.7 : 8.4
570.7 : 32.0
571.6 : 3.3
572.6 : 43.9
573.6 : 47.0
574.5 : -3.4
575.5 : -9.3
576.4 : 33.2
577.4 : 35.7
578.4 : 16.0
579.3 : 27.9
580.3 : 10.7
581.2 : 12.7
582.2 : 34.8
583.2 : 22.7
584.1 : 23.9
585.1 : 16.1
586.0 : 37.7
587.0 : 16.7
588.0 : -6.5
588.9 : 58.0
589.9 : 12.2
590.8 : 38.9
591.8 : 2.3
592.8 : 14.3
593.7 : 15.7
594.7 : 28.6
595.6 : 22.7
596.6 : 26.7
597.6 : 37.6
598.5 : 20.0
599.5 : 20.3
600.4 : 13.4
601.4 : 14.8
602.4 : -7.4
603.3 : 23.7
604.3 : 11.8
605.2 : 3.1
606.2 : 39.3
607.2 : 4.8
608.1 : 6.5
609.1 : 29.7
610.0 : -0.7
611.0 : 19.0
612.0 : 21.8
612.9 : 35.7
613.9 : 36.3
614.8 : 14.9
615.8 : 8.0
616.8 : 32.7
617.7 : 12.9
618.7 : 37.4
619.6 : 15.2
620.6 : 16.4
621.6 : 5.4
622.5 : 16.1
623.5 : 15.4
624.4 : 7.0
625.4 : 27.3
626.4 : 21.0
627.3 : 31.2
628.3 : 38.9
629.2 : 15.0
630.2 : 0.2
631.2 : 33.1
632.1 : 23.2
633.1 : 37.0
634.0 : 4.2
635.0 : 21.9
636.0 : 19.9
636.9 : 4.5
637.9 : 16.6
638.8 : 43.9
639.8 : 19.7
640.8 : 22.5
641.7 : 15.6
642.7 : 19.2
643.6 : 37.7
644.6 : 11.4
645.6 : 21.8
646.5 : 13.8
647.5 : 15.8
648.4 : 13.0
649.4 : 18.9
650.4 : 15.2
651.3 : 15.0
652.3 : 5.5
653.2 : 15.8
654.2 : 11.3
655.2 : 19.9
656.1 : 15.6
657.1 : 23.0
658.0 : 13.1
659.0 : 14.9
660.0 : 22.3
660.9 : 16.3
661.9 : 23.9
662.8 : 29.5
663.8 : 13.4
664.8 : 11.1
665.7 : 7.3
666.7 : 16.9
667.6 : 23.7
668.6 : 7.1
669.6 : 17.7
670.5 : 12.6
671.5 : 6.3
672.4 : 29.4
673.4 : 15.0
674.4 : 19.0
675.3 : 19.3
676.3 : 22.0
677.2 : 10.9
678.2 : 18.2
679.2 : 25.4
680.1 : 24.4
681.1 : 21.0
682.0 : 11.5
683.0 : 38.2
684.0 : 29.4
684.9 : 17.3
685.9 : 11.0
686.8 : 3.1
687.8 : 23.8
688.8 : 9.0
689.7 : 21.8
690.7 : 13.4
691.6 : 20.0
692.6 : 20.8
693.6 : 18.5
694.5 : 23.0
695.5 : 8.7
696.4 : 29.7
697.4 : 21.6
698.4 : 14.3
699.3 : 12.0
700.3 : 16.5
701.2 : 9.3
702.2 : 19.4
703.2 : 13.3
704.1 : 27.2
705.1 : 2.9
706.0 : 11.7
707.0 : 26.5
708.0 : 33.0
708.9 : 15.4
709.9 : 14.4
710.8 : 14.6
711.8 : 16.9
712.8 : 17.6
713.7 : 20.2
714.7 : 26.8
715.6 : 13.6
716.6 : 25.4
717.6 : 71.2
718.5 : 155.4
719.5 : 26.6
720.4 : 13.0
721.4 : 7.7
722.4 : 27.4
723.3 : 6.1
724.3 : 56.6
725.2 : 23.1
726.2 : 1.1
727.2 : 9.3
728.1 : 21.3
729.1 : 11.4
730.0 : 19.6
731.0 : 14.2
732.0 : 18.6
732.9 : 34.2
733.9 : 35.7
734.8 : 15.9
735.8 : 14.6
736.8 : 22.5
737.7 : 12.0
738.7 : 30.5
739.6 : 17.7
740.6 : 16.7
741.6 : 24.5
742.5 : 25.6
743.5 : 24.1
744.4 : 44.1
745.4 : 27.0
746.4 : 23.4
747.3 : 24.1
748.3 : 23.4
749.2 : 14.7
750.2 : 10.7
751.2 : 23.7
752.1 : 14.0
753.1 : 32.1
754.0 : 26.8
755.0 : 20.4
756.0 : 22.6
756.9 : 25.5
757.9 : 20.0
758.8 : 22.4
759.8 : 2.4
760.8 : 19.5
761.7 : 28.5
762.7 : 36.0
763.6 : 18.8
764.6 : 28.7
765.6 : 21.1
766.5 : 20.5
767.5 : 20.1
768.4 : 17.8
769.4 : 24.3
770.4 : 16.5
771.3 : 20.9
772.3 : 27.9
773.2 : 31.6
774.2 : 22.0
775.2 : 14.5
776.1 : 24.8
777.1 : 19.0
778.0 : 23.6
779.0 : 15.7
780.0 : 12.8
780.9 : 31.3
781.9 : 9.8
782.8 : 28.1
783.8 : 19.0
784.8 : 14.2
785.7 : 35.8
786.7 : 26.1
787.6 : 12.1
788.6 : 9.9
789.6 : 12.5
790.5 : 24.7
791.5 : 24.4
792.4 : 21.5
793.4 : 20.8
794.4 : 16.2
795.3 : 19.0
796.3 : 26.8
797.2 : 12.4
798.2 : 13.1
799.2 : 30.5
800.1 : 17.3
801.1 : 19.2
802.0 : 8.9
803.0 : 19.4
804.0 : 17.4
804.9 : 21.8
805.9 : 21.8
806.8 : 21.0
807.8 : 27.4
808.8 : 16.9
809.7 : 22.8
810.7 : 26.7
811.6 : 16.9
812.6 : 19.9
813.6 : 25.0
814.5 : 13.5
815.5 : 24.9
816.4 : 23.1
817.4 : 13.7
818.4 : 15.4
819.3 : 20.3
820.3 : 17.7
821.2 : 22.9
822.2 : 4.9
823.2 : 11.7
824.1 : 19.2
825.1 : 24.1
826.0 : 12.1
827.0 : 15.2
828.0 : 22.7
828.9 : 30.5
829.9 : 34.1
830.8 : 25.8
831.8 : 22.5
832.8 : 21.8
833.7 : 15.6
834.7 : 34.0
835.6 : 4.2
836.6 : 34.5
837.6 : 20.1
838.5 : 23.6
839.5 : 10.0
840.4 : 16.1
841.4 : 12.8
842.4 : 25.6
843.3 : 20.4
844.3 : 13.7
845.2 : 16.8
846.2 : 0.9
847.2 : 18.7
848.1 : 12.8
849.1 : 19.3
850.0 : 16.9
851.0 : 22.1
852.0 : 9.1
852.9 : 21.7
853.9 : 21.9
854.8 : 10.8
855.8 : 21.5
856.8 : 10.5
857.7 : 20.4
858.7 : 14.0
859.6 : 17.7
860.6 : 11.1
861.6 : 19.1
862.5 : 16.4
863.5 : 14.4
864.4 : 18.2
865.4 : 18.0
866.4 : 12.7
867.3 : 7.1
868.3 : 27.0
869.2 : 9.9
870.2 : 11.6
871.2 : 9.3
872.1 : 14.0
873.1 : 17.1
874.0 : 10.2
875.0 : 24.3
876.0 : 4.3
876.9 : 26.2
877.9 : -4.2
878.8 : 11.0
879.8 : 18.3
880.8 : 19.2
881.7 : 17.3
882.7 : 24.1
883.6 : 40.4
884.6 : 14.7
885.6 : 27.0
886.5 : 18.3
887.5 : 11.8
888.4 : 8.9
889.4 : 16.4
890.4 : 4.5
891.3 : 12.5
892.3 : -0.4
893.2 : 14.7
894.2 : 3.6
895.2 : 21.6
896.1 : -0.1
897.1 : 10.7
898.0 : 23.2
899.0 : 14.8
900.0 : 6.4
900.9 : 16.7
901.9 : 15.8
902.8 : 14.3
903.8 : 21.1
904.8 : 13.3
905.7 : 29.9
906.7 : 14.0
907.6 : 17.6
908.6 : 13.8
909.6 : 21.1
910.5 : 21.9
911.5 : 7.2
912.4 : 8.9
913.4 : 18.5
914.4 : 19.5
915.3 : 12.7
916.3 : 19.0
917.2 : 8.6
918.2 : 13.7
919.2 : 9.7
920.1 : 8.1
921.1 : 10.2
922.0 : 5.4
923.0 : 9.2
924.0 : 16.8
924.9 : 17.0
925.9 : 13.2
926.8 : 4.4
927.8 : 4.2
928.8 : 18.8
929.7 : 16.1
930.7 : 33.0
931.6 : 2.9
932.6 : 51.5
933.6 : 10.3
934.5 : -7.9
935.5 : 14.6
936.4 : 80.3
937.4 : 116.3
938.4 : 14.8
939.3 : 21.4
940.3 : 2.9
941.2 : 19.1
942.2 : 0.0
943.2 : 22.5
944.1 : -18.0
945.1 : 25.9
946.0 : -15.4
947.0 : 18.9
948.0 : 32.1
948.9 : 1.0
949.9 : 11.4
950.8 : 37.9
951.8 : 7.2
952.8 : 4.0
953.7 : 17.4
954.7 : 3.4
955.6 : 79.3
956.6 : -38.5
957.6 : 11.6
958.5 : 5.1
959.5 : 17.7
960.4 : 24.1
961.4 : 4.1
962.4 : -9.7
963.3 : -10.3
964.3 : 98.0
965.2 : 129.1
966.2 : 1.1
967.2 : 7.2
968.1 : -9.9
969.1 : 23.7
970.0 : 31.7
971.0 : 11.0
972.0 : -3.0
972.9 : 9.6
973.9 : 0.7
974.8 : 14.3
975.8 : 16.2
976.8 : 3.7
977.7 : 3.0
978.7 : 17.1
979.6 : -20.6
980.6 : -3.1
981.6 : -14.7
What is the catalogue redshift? 0.93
